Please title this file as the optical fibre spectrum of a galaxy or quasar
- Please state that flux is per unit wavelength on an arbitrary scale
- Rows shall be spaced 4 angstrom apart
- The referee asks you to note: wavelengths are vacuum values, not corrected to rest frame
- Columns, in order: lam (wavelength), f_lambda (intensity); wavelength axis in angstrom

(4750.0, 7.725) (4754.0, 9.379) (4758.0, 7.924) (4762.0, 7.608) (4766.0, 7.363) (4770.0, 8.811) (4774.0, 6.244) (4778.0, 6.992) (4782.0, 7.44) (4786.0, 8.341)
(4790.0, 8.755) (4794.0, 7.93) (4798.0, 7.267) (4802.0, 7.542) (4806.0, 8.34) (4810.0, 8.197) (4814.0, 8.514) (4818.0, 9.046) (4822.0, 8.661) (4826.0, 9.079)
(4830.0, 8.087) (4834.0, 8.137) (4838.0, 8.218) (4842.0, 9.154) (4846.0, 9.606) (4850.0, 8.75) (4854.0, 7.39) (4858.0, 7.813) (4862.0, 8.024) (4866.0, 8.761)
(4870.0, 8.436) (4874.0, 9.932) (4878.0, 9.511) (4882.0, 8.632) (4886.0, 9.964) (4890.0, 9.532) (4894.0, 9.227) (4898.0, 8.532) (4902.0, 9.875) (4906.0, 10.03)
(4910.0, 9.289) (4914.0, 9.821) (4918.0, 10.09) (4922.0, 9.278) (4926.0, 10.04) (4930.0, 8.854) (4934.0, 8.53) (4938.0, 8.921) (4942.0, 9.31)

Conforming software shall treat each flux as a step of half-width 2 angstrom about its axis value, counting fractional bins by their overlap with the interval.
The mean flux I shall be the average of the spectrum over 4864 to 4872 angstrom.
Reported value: 8.6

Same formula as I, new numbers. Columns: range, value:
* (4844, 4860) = 8.39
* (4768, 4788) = 7.57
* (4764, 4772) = 8.09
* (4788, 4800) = 7.98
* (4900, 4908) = 9.95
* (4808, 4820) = 8.59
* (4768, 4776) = 7.53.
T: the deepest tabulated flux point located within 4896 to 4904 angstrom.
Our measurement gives 8.532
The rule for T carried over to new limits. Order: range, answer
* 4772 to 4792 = 6.244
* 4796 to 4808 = 7.267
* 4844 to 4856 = 7.39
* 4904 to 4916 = 9.289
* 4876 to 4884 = 8.632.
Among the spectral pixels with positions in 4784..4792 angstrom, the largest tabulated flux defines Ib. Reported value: 8.755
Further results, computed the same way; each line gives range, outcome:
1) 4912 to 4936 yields 10.09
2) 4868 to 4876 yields 9.932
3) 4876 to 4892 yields 9.964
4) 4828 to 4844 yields 9.154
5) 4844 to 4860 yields 9.606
